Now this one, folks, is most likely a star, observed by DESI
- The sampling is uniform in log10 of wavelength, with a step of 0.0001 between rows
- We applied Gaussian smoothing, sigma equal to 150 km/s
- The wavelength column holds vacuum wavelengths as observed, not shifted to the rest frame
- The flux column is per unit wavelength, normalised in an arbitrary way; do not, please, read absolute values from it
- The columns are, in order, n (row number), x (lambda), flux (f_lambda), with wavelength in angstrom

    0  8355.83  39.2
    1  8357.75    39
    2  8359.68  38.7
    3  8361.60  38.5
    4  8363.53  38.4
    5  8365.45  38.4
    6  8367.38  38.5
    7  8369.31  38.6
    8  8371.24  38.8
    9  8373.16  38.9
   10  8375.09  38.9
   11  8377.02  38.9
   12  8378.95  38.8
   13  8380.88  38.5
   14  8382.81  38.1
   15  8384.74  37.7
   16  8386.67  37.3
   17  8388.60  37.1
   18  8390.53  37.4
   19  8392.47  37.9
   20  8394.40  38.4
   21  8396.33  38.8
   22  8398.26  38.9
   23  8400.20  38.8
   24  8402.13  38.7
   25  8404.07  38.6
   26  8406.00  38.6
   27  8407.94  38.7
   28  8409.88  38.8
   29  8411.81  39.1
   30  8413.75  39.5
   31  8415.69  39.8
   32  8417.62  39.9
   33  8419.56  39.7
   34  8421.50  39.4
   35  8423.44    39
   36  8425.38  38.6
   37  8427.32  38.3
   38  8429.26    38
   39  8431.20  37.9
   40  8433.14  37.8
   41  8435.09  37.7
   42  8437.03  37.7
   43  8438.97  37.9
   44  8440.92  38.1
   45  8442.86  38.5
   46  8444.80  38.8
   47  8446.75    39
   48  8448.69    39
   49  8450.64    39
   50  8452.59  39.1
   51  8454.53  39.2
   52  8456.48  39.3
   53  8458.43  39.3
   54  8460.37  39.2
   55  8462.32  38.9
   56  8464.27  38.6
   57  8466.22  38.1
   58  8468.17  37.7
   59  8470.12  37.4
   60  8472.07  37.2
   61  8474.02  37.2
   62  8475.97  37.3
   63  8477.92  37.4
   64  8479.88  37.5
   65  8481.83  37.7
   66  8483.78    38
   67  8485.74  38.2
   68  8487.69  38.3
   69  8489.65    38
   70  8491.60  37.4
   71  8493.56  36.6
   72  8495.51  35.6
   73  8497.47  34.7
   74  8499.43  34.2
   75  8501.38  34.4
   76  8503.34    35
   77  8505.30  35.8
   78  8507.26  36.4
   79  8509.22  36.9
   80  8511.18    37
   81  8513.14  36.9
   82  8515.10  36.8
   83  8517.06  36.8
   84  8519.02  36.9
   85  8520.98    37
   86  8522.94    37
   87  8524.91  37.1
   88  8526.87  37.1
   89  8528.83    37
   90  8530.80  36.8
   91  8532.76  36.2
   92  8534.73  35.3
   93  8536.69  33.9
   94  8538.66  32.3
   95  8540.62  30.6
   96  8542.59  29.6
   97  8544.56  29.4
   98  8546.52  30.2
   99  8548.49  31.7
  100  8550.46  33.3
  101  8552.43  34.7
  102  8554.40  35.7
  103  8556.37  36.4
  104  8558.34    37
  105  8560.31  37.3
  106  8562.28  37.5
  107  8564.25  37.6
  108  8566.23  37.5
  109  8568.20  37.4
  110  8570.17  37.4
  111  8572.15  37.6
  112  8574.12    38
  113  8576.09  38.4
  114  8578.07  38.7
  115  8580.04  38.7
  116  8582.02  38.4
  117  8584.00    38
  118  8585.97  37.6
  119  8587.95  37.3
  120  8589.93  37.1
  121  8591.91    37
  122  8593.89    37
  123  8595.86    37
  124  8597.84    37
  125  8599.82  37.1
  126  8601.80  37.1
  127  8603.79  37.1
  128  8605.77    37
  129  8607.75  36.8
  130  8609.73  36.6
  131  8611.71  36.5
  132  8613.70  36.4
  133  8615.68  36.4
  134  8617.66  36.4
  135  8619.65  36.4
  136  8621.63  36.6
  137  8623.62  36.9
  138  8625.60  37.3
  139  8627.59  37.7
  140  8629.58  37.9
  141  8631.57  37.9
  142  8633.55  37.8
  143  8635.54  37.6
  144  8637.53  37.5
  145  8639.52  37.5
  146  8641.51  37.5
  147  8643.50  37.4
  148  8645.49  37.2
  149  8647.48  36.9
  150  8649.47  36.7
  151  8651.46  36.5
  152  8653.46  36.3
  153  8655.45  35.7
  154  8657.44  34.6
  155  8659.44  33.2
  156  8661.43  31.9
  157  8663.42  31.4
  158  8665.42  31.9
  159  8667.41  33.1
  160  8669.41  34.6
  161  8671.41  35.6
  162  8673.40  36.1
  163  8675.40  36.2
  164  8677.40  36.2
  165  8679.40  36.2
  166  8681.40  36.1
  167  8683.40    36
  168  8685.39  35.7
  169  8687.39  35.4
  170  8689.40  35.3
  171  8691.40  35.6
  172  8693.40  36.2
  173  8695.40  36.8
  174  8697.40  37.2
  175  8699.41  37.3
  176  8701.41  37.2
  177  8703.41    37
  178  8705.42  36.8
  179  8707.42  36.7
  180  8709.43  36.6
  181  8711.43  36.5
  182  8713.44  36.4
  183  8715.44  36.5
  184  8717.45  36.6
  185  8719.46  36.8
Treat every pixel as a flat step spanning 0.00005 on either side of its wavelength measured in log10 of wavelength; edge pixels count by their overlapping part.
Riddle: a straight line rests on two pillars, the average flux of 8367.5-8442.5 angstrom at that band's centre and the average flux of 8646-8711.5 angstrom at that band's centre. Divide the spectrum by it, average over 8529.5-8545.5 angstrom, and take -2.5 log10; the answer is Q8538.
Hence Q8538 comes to 0.12 mag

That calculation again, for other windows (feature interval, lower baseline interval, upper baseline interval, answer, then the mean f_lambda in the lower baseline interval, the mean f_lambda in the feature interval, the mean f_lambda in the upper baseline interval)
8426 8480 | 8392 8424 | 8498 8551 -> -0.025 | 39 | 38.3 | 34.9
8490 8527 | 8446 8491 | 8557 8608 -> 0.049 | 38.3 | 36.3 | 37.5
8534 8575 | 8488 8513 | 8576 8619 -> 0.059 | 36.1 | 34.8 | 37.2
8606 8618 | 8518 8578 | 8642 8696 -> -0.034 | 35.5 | 36.6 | 35.4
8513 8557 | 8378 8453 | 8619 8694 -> 0.078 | 38.5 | 34.7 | 36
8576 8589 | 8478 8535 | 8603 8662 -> -0.043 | 36.7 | 38.1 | 36.6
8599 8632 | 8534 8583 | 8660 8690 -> -0.056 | 35.4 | 36.9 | 34.8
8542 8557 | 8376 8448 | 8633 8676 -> 0.132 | 38.5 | 32.6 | 35.6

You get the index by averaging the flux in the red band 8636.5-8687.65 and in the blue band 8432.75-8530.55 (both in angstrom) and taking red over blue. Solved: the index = 0.95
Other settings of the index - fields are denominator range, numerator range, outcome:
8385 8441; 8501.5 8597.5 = 0.94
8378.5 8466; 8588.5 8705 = 0.94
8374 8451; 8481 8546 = 0.93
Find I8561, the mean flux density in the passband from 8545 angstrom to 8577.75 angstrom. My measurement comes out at 36.1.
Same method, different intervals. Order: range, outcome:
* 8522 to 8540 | 35.7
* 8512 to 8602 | 36.1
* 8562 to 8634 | 37.3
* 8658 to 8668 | 32.4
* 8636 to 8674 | 35.4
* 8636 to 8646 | 37.4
